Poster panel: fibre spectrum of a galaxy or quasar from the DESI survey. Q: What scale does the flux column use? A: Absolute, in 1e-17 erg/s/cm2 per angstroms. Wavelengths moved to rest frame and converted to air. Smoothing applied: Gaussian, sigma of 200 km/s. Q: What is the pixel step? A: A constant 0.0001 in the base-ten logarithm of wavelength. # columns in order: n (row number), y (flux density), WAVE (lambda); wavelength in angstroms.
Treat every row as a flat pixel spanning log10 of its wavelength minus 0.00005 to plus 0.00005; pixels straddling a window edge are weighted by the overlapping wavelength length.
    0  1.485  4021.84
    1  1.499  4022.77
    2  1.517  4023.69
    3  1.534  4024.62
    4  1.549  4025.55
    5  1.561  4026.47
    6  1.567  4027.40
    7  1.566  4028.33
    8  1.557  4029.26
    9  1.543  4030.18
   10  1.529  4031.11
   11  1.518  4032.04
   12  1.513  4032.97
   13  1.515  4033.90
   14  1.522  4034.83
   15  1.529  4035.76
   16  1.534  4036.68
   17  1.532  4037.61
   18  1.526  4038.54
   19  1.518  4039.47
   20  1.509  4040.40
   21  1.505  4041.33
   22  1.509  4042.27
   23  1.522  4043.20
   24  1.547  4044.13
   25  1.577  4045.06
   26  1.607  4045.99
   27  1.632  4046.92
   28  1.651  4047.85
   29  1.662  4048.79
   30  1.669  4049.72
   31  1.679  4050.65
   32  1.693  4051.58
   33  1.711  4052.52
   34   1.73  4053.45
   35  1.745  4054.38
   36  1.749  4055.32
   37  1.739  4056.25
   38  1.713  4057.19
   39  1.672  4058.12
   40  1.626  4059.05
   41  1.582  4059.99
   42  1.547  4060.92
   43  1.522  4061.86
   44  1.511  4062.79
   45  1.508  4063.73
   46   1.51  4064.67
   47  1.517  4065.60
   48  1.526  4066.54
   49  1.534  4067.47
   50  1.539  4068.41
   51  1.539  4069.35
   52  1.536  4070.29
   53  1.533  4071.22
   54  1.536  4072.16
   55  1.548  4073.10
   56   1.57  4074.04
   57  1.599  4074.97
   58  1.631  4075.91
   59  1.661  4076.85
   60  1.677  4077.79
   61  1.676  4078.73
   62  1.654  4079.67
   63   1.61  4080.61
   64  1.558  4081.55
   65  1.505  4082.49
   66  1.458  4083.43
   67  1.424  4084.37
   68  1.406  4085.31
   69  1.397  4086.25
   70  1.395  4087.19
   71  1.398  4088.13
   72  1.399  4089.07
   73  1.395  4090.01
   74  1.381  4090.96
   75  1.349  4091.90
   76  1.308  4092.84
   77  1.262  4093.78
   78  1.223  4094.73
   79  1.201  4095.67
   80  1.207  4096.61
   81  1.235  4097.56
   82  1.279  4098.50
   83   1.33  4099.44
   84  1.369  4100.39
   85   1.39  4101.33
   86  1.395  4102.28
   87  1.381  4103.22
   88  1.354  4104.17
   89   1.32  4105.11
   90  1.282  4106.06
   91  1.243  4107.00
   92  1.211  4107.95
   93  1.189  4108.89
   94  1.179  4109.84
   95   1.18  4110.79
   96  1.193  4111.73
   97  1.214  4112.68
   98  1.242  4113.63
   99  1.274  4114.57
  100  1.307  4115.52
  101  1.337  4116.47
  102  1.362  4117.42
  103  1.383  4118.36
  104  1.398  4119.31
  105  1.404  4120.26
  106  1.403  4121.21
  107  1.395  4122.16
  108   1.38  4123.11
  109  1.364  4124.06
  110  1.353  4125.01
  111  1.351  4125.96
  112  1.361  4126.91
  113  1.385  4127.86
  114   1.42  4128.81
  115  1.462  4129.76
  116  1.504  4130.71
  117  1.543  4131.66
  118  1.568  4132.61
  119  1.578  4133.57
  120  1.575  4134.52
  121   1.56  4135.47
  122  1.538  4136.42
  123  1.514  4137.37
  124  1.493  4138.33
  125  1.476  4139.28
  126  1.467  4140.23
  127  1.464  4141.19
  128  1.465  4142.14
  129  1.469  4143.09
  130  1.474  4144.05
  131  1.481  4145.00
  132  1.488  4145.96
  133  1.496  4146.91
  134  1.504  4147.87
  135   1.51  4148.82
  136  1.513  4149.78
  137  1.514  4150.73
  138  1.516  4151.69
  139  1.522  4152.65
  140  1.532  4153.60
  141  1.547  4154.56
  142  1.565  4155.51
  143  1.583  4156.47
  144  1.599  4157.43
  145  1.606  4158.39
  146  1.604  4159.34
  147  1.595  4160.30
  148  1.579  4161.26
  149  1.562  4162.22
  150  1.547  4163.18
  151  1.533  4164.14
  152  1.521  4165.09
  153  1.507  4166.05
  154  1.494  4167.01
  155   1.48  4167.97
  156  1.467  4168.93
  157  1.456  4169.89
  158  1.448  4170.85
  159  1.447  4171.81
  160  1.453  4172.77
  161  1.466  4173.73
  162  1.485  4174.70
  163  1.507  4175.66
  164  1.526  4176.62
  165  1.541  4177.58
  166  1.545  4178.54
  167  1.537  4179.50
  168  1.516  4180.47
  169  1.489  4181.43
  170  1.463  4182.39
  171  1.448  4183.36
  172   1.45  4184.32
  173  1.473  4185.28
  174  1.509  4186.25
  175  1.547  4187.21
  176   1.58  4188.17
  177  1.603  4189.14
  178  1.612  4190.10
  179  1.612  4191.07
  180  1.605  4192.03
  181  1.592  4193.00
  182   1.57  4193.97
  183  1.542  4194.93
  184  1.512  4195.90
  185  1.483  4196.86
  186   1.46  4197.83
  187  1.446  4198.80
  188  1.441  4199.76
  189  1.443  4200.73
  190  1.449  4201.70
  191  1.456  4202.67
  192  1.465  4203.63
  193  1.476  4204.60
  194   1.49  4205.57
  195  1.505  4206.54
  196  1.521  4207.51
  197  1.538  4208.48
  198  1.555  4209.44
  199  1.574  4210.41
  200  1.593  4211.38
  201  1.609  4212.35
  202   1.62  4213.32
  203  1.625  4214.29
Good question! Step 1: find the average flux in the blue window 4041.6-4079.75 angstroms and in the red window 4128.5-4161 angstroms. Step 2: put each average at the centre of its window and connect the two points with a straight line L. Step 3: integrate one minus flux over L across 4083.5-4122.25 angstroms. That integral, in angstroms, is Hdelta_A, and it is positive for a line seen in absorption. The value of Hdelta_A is 6.1 angstroms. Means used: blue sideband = 1.61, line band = 1.32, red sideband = 1.52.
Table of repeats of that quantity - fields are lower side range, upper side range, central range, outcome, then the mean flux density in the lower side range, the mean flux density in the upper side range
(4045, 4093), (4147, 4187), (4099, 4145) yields 4.5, 1.56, 1.52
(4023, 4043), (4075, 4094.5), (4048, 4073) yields -1.8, 1.53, 1.48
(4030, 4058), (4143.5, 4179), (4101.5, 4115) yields 2.5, 1.6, 1.52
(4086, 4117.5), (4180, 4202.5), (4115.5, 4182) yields -3.6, 1.3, 1.51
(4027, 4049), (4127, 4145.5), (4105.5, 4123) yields 2.5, 1.55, 1.49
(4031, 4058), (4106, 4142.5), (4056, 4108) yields 1.4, 1.6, 1.39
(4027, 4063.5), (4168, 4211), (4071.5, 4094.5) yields 1.2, 1.59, 1.51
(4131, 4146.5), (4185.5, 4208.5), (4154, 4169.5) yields -0.4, 1.51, 1.52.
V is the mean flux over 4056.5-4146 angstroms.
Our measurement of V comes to 1.44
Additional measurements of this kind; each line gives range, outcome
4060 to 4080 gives 1.57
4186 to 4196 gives 1.58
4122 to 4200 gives 1.51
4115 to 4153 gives 1.46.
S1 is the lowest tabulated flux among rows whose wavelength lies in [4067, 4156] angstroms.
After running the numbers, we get 1.179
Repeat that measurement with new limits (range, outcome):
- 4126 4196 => 1.361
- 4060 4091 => 1.381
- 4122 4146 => 1.351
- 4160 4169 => 1.467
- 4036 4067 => 1.505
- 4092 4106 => 1.201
